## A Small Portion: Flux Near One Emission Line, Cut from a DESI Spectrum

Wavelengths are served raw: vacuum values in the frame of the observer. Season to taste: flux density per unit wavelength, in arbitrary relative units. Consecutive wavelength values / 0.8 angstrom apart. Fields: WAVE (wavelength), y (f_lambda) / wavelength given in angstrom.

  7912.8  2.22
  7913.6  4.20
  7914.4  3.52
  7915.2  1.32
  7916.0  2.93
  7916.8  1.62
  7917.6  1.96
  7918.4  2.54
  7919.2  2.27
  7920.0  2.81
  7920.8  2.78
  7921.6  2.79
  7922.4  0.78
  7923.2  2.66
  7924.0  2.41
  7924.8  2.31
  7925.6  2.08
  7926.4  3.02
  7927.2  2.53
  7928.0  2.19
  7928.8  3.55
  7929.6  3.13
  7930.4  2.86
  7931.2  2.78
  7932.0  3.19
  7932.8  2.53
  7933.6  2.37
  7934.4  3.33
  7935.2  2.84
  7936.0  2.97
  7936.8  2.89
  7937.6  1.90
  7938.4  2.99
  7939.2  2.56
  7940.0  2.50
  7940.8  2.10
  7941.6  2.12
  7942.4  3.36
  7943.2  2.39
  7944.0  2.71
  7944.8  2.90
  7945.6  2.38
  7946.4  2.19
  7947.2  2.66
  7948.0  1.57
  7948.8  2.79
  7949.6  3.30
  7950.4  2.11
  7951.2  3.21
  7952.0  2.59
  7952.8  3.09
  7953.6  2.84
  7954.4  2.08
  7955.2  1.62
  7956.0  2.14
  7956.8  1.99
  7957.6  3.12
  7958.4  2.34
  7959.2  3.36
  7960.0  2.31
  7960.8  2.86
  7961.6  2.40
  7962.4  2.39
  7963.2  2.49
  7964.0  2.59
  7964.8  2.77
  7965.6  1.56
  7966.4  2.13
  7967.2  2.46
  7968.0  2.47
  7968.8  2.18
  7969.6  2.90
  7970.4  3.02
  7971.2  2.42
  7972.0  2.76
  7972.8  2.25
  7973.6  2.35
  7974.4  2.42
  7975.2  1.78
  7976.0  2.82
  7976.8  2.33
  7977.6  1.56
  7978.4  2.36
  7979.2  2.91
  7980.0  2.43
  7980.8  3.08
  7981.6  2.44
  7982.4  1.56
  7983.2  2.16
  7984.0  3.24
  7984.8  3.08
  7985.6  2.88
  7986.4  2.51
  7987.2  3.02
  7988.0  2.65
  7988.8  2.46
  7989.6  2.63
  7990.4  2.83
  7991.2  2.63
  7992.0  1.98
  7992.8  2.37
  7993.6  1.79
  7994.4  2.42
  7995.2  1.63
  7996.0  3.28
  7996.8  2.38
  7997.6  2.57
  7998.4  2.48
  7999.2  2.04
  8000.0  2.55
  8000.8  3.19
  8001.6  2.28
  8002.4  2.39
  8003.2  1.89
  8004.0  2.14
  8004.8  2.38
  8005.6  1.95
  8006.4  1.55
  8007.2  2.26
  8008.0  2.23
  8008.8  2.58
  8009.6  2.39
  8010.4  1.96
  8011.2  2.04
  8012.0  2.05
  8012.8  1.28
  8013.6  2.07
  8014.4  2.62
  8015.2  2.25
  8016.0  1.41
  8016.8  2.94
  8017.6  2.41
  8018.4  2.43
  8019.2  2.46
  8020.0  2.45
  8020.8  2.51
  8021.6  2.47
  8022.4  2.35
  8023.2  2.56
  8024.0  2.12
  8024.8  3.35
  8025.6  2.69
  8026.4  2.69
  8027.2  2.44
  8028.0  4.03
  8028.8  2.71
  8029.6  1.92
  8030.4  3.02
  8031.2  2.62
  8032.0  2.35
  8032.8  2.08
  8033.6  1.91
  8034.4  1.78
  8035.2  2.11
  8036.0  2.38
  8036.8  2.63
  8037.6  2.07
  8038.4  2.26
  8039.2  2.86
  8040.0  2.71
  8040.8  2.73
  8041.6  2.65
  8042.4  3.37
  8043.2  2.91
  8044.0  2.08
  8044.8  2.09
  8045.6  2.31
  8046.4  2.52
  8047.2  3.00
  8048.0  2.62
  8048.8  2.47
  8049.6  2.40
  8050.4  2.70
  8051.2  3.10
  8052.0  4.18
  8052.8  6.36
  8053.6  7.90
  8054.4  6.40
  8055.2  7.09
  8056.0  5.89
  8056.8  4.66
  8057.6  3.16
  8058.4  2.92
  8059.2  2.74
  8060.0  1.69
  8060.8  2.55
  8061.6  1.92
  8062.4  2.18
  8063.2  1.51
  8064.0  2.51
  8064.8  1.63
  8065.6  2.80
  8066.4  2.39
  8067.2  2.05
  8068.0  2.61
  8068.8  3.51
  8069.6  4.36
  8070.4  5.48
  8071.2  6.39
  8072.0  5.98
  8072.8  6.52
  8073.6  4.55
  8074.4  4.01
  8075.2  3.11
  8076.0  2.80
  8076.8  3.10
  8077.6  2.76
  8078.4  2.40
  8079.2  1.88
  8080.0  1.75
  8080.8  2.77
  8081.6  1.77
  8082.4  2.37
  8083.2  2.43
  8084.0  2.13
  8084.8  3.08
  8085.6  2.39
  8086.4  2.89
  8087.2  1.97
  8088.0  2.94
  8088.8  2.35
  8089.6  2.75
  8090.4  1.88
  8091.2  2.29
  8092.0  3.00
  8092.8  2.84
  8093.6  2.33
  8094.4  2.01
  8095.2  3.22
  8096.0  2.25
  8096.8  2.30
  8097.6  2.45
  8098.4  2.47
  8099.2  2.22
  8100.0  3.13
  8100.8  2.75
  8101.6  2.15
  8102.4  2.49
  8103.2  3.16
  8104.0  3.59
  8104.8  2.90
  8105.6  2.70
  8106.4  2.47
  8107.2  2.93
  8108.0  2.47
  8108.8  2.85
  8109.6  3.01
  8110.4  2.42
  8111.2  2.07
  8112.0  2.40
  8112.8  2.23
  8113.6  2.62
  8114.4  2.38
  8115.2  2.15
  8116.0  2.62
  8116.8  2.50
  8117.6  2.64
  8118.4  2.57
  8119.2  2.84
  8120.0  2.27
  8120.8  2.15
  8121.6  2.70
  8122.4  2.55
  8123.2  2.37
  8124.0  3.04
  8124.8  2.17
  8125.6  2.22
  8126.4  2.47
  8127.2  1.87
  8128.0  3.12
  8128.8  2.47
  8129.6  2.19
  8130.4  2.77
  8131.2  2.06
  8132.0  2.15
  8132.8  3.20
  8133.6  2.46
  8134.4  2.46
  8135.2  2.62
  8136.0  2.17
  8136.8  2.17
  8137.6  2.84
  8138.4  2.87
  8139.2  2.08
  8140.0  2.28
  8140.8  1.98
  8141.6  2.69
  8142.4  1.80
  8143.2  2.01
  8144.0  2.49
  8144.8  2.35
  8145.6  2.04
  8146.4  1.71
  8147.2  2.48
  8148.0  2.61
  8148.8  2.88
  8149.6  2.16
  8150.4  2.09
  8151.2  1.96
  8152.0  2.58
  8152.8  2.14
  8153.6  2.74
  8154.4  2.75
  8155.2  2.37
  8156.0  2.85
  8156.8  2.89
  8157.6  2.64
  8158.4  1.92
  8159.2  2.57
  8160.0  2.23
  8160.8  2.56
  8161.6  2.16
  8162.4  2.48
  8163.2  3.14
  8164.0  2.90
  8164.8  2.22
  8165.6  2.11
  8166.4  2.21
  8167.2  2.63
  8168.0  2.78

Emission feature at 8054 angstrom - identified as [S II]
